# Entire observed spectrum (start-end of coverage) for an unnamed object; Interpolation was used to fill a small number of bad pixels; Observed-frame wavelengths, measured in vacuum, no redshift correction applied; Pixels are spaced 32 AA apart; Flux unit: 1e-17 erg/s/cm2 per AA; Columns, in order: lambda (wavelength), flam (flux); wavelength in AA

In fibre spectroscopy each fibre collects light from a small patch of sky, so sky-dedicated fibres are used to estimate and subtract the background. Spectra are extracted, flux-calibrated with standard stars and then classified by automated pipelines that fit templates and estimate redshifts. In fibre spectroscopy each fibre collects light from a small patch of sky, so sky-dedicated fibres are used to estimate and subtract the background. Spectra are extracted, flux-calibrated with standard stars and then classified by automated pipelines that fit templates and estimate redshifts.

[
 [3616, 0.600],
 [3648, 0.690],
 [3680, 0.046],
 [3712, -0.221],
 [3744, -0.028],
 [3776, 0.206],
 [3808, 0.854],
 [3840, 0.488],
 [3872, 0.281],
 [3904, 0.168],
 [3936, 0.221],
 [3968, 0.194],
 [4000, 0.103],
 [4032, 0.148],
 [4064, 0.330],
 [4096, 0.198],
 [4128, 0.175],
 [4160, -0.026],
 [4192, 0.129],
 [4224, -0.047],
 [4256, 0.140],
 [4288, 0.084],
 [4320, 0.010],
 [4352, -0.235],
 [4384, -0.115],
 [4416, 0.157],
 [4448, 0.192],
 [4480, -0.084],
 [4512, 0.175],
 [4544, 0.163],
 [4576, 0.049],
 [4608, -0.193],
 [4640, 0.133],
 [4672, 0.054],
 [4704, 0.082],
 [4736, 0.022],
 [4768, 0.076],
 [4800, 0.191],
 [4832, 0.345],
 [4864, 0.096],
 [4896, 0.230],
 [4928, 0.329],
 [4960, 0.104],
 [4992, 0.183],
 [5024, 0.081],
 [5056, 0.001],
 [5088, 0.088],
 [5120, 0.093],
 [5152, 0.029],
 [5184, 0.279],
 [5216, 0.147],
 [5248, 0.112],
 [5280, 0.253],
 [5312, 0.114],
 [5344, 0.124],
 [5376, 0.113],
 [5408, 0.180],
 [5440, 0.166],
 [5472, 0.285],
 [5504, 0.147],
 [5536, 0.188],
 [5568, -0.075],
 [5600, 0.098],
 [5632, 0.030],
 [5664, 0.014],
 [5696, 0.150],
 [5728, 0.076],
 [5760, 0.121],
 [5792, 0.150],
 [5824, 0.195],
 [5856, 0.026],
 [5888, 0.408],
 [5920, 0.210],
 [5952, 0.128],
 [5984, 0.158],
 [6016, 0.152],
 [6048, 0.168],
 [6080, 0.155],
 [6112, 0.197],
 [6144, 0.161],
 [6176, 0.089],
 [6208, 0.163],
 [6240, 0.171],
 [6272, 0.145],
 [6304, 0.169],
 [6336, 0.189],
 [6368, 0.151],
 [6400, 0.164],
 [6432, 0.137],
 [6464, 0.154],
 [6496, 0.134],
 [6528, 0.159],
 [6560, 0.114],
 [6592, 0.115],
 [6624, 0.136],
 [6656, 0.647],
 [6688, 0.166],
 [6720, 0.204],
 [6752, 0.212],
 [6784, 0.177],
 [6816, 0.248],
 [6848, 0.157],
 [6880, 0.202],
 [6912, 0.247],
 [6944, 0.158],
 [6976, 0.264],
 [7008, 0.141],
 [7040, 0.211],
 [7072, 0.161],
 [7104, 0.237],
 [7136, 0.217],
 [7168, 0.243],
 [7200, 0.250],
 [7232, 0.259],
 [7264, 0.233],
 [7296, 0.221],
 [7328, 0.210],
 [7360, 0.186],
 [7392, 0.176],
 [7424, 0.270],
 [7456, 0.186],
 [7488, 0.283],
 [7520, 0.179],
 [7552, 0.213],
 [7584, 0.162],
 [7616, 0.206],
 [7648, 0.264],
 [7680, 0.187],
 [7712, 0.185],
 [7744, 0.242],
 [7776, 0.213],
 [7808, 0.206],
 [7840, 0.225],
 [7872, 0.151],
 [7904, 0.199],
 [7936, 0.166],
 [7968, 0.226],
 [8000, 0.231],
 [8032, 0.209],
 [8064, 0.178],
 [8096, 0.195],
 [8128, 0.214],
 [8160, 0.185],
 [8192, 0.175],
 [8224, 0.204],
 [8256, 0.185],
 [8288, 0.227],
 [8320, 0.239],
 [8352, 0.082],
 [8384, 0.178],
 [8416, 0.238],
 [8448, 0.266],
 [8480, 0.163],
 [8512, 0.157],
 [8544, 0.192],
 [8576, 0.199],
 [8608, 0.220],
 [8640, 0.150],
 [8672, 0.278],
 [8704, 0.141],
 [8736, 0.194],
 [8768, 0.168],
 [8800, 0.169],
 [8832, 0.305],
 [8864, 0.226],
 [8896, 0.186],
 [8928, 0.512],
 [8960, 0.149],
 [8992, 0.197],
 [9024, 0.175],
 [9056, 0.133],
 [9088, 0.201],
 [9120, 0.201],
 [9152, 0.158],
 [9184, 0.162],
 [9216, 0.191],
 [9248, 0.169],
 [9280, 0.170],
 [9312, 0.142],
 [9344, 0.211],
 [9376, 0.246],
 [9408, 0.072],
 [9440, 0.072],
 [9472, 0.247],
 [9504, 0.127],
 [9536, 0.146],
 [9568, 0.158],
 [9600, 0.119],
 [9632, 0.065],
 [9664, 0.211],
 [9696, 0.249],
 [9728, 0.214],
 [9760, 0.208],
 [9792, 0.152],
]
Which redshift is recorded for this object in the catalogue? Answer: 0.78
